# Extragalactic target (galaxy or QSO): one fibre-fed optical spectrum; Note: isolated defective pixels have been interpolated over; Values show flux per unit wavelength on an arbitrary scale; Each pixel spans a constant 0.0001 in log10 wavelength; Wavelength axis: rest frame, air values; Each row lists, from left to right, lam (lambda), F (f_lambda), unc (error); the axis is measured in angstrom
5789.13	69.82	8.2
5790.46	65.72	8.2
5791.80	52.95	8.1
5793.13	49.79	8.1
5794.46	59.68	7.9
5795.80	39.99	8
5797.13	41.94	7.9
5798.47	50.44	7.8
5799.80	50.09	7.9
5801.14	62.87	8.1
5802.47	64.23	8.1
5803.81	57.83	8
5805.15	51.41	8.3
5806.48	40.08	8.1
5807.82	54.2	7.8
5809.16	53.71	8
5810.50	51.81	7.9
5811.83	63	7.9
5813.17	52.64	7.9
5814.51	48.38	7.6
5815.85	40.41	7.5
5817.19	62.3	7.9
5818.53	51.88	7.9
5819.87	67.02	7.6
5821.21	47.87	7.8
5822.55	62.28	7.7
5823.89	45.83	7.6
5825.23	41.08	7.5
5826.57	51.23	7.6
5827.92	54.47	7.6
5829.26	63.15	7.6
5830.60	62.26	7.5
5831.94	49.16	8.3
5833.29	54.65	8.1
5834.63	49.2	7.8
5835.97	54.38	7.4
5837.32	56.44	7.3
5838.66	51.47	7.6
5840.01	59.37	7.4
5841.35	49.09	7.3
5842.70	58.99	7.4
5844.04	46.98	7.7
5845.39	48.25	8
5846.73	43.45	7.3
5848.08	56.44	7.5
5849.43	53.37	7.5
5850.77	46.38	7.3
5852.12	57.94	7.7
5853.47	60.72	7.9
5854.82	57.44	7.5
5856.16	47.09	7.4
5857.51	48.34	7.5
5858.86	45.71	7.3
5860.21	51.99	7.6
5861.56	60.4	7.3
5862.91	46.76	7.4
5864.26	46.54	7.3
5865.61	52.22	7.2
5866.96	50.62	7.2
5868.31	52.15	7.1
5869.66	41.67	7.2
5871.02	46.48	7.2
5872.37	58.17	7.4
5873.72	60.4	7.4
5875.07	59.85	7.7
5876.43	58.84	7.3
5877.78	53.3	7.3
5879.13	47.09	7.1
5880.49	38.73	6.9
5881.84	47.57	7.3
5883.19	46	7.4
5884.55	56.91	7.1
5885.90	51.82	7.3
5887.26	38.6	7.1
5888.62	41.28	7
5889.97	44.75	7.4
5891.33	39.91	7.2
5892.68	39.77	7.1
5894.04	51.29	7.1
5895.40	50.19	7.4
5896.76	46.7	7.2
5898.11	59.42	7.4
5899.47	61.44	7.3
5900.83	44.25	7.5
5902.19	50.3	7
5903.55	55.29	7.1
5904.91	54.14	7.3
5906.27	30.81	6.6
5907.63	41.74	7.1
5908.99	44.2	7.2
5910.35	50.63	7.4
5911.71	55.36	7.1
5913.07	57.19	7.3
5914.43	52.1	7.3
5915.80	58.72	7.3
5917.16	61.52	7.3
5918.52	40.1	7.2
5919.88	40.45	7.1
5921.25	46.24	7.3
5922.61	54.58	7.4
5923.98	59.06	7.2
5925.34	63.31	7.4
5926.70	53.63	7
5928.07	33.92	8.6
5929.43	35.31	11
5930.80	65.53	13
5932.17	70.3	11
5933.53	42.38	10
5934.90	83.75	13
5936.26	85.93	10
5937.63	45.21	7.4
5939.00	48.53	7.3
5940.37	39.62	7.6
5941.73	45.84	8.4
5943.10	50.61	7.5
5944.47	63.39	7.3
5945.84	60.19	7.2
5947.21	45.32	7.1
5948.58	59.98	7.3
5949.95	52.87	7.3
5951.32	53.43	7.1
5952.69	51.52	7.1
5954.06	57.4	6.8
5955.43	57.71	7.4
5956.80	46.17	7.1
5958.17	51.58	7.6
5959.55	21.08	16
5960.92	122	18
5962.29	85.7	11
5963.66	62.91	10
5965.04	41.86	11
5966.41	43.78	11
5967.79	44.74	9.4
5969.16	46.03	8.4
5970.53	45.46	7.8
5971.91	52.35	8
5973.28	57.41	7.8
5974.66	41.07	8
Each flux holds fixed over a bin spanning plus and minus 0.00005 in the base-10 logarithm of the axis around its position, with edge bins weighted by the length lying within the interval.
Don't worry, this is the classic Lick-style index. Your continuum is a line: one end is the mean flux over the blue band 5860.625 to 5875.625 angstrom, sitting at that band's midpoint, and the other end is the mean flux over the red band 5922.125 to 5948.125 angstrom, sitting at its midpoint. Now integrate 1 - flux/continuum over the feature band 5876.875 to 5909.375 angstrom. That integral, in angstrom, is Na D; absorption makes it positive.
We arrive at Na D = 3.6 angstrom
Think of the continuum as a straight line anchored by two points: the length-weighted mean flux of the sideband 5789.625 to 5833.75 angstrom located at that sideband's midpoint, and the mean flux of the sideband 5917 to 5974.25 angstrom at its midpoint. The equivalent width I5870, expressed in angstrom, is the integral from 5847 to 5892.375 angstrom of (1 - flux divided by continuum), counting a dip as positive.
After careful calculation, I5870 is 3.01 angstrom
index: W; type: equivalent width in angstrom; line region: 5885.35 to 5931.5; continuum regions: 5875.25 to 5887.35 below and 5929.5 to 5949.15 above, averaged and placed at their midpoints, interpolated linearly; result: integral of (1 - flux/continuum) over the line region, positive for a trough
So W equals 3.35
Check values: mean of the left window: 49.7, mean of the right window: 56.9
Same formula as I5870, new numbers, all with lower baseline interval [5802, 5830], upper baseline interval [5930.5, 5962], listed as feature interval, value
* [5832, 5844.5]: 0.2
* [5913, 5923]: 1.0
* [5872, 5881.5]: 0.3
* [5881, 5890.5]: 1.6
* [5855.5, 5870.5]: 1.5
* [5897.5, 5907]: 0.9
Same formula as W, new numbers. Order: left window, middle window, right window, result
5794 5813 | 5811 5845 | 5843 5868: -1.0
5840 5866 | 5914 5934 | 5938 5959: 0.0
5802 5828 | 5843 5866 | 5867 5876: 0.8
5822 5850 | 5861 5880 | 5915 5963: 0.6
